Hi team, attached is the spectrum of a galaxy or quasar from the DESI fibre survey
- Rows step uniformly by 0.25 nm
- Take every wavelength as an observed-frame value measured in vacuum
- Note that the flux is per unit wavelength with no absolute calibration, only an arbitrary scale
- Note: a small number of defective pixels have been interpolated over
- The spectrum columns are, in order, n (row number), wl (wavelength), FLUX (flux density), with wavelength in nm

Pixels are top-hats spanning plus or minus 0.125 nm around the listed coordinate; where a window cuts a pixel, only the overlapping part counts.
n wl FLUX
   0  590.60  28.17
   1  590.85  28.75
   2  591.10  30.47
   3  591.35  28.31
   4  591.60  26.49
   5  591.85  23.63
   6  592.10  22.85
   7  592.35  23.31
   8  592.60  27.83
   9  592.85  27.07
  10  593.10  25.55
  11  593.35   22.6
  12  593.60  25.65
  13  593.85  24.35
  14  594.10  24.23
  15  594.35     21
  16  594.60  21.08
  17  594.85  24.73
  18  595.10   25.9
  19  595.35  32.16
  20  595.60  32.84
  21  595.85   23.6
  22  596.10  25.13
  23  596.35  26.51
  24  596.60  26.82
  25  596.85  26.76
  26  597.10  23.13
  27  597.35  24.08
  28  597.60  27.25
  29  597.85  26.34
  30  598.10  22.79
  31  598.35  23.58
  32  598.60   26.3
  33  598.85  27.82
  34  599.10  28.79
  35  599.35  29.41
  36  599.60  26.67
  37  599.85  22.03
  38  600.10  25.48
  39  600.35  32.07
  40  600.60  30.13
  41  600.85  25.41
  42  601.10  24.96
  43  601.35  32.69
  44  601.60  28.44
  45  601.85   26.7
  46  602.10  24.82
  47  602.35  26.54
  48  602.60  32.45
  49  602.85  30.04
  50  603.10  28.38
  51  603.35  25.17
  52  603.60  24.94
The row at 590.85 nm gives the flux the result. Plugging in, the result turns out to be 28.75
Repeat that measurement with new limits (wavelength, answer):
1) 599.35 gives 29.41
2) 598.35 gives 23.58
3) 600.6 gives 30.13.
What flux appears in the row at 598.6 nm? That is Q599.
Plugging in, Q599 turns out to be 26.3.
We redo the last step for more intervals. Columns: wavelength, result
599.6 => 26.67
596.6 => 26.82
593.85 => 24.35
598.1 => 22.79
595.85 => 23.6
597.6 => 27.25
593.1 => 25.55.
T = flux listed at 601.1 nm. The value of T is 24.96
